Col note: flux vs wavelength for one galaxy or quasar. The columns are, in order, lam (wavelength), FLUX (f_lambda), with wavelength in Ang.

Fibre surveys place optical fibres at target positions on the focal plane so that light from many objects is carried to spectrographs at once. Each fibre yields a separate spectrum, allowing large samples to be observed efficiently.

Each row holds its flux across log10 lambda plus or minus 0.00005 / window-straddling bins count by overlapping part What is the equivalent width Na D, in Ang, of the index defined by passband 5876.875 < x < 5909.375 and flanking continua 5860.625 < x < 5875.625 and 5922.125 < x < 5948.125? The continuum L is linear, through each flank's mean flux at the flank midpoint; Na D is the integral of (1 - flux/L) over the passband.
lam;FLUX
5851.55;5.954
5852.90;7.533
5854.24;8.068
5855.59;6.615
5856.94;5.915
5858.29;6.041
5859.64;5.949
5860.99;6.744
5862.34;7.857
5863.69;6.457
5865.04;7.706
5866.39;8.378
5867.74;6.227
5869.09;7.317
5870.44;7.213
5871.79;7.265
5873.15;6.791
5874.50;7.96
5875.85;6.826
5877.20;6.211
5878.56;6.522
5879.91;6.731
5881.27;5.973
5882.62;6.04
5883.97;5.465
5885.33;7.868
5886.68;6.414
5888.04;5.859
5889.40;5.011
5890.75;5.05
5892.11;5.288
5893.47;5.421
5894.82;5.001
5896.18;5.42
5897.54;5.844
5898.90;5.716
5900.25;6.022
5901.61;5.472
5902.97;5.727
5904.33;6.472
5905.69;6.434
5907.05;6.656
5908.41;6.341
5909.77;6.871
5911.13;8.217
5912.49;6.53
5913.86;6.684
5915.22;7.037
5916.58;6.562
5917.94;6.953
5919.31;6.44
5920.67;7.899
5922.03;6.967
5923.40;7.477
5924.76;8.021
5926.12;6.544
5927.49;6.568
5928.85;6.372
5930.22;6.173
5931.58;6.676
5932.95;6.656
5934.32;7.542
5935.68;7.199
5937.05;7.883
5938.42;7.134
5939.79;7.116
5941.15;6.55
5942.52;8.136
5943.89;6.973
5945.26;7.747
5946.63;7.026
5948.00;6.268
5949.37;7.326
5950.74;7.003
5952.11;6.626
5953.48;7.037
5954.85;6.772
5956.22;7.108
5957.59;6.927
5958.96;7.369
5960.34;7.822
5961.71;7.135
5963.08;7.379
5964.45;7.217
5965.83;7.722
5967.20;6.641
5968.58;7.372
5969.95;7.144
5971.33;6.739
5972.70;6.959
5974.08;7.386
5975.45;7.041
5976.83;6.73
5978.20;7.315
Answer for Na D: 5.56 Ang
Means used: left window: 7.26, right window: 7.07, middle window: 5.96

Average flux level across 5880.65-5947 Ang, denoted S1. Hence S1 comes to 6.56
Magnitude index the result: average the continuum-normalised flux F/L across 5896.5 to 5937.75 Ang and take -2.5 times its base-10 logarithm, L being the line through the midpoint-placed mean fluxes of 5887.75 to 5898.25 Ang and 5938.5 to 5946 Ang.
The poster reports -0.072 mag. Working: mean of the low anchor 5.34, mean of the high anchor 7.29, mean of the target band 6.72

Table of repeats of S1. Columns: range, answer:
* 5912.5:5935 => 6.9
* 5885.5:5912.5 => 6.01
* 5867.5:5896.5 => 6.28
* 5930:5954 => 7.08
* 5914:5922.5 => 6.96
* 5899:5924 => 6.68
